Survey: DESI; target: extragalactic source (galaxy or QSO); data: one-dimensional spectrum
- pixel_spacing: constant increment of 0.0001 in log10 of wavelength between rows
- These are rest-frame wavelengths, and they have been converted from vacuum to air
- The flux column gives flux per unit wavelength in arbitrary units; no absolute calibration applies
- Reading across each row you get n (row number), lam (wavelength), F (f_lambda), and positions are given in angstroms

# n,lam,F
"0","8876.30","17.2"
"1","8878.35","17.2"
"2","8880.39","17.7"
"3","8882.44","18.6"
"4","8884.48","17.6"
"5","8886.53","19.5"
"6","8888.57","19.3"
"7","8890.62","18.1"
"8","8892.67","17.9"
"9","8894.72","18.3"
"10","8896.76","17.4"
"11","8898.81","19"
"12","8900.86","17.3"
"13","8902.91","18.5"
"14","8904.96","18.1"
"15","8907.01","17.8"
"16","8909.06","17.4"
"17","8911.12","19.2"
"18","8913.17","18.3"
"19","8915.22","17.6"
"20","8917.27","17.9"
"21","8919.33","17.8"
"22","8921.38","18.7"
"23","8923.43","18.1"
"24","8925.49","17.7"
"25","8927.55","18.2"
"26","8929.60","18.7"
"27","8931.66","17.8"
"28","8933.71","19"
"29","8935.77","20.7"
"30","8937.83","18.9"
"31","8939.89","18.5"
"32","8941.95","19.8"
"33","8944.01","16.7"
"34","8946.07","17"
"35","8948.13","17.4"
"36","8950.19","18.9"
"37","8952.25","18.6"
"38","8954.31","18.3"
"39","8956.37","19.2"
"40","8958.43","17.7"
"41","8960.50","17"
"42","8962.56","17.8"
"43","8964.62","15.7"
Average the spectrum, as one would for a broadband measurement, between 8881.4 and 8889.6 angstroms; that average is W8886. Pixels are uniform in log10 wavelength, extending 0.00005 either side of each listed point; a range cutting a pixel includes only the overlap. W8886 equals 18.7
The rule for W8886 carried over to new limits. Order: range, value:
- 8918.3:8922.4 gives 18.3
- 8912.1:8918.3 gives 18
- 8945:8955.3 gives 18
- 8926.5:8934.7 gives 18.4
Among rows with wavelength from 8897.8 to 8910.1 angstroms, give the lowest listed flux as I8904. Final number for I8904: 17.3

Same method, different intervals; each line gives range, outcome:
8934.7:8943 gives 18.5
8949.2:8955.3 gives 18.3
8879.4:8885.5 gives 17.6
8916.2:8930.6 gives 17.7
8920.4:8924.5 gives 18.1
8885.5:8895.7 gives 17.9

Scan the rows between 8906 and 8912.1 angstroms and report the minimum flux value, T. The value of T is 17.4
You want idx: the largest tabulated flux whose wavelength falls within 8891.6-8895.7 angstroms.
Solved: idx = 18.3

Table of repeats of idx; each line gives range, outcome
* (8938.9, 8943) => 19.8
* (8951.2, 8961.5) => 19.2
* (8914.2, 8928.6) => 18.7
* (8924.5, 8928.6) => 18.2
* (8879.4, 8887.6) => 19.5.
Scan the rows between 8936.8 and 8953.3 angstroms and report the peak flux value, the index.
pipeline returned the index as 19.8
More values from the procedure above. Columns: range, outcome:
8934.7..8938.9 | 20.7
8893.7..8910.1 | 19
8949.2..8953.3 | 18.9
